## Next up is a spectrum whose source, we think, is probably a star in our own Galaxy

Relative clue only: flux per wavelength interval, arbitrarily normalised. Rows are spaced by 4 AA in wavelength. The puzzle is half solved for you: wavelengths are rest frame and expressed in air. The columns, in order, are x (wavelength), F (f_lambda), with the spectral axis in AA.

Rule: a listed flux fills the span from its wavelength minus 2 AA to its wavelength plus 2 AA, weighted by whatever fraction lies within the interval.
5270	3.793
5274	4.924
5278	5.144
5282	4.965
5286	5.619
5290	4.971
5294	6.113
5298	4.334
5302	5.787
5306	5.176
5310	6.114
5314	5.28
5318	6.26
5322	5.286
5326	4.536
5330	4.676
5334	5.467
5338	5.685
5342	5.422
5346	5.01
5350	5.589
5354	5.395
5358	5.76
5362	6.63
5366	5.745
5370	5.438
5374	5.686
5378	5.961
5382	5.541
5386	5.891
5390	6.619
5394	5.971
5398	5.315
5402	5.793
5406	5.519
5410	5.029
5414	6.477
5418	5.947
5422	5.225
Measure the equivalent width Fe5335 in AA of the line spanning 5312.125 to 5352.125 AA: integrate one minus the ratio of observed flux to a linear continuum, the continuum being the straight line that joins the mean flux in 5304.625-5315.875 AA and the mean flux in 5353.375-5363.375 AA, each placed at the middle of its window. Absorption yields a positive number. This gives 2.9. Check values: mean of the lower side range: 5.55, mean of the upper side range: 5.96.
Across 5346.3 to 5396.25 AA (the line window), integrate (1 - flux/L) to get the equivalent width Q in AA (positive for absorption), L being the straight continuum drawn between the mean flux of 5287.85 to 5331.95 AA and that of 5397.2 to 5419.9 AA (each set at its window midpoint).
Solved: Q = -2.4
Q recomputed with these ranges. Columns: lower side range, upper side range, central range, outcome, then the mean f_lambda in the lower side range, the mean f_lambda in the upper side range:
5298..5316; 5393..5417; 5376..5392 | -1.0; 5.45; 5.68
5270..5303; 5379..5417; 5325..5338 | 0.9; 5.13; 5.8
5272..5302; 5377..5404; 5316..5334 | 0.7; 5.2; 5.87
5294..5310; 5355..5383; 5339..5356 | 0.9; 5.35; 5.82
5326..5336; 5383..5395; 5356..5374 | -0.7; 4.96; 6.12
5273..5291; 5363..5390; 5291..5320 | -1.4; 5.14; 5.81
